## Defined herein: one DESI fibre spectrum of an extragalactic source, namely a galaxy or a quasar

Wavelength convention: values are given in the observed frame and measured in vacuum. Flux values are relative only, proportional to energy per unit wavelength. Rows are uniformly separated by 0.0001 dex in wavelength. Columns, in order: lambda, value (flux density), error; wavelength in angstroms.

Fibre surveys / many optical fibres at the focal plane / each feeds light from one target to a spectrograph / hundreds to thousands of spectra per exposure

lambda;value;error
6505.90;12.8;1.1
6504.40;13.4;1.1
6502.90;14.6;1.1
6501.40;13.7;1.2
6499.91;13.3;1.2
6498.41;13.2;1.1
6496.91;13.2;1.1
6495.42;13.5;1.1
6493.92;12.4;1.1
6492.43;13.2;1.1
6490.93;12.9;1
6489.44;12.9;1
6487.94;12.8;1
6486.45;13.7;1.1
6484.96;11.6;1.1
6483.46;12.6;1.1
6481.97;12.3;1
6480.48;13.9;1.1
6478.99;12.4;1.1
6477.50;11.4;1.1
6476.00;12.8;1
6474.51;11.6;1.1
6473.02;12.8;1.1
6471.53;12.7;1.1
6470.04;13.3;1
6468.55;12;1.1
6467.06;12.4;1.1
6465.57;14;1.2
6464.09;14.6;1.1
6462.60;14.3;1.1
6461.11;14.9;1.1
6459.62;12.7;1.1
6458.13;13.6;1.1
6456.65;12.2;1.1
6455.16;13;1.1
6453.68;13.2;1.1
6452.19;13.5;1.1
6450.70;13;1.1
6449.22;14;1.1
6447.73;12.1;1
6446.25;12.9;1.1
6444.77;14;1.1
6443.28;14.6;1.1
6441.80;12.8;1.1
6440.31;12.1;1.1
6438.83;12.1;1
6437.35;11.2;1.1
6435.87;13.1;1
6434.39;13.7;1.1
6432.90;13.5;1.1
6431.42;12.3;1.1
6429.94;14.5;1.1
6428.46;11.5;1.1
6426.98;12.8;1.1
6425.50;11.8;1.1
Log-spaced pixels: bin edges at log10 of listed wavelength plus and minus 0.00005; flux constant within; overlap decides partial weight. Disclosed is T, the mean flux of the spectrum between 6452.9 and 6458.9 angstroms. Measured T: 13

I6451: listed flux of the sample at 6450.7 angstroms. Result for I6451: 13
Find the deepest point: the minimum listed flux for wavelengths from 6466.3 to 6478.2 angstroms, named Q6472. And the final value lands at 11.4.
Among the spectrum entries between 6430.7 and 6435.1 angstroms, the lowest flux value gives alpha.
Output 12.3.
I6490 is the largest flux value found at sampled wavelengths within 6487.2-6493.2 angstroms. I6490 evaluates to 13.2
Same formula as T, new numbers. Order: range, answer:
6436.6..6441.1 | 11.8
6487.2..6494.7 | 12.8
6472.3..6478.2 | 12.1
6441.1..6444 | 13.7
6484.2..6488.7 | 12.7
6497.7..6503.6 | 13.7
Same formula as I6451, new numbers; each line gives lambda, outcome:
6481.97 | 12.3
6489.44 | 12.9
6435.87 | 13.1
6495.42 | 13.5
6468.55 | 12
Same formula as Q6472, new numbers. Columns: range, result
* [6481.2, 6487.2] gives 11.6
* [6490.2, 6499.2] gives 12.4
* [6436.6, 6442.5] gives 11.2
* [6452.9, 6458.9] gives 12.2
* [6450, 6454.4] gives 13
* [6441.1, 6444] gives 12.8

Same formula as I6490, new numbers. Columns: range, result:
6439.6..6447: 14.6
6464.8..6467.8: 14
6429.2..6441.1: 14.5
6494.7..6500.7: 13.5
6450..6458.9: 13.6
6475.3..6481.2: 13.9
